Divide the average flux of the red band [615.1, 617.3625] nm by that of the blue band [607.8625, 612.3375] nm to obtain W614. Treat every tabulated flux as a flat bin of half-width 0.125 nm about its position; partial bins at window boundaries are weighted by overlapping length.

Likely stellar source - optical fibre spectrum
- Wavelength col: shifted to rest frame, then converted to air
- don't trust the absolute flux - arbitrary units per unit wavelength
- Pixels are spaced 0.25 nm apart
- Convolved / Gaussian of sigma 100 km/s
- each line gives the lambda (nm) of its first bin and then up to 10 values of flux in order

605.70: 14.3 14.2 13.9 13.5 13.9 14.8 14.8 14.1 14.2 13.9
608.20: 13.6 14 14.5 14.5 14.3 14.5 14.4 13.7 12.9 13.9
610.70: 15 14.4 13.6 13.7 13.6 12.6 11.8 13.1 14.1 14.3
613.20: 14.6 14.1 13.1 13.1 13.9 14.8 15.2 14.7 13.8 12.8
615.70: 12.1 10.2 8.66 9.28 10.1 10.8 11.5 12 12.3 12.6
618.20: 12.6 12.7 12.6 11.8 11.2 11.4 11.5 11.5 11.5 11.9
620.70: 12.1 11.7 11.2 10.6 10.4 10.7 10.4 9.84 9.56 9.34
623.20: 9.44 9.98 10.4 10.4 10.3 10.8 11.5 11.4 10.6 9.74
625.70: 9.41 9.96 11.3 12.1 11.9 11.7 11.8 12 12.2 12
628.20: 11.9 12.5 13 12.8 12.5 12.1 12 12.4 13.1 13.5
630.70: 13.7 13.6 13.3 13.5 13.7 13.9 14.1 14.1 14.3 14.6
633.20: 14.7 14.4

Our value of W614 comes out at 0.8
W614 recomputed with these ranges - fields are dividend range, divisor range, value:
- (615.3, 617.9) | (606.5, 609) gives 0.78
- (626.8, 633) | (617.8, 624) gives 1.17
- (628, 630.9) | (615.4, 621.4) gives 1.11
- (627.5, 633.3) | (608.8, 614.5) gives 0.95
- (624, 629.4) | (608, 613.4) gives 0.83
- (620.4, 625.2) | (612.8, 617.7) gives 0.84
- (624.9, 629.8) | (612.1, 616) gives 0.86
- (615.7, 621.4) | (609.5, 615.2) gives 0.82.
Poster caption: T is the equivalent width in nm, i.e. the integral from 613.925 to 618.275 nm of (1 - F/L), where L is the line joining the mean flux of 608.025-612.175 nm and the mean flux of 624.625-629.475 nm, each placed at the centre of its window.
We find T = 0.29 nm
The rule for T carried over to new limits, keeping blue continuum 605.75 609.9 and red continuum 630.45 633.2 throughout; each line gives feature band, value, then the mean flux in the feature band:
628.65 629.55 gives 0.09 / 12.6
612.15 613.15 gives 0.04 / 13.5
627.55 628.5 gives 0.12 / 12.1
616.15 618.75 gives 0.49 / 11.4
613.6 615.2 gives 0.00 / 14.1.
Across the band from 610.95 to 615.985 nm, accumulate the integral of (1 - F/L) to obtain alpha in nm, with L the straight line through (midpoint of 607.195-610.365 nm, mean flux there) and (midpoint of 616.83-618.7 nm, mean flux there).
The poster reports -0.19 nm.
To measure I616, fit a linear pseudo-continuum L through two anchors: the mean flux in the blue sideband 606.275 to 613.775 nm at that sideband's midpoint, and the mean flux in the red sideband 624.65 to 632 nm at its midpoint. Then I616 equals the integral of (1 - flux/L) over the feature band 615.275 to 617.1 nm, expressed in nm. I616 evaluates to 0.37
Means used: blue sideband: 13.9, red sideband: 12.2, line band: 10.7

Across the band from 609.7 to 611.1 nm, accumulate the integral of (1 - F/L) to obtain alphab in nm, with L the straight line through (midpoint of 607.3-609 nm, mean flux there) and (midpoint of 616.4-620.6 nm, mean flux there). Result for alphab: -0.05 nm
